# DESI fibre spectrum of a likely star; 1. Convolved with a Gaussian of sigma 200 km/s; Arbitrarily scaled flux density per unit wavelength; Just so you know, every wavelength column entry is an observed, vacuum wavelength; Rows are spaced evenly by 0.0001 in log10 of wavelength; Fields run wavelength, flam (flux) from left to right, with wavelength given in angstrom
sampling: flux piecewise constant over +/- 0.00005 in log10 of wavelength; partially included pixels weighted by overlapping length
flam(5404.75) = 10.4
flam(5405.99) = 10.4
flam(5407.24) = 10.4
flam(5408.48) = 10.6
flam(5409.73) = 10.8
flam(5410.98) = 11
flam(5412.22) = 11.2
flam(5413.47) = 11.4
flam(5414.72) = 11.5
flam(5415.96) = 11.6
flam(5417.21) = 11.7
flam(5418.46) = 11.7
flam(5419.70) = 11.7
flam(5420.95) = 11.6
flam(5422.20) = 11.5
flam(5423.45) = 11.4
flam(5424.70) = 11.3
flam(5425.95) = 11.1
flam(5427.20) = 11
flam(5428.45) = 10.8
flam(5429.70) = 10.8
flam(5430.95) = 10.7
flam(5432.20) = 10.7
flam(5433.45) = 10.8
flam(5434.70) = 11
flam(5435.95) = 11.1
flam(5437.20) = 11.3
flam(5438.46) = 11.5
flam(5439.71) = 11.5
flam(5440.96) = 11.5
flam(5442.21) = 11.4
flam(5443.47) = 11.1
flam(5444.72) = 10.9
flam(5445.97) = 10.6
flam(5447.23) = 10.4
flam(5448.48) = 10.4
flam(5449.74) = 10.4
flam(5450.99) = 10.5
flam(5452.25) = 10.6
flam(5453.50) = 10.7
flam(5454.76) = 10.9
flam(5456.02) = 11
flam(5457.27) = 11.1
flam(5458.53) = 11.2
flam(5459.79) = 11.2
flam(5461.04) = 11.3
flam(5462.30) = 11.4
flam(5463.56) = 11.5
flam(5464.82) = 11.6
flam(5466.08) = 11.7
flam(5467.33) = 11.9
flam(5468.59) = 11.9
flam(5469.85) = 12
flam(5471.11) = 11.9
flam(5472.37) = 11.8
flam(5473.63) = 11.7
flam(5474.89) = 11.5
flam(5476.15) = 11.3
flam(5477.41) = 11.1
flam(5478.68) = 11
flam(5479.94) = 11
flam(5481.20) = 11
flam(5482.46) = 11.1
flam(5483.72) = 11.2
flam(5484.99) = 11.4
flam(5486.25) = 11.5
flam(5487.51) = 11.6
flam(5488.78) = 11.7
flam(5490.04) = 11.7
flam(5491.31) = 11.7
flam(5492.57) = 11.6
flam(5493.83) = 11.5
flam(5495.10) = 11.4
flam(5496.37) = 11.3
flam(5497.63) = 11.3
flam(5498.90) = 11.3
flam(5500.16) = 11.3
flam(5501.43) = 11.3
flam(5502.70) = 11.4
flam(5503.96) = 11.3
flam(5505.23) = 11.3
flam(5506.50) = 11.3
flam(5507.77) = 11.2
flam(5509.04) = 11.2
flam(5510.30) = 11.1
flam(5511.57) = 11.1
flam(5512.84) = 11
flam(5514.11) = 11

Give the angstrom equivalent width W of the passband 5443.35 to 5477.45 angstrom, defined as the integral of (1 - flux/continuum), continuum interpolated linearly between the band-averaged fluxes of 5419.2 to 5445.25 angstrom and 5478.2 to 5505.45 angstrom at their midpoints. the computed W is 0.2 angstrom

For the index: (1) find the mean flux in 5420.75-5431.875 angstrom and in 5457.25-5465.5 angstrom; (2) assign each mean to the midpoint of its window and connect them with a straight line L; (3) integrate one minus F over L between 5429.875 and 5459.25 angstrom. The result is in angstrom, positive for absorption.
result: 0.8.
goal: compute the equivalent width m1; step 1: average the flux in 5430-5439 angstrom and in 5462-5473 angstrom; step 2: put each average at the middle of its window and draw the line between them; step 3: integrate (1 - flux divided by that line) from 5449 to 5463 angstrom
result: 0.68 angstrom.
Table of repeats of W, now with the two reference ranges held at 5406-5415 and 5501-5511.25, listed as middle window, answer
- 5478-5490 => -0.1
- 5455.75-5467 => -0.3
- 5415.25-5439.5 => -0.6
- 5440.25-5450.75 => 0.2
